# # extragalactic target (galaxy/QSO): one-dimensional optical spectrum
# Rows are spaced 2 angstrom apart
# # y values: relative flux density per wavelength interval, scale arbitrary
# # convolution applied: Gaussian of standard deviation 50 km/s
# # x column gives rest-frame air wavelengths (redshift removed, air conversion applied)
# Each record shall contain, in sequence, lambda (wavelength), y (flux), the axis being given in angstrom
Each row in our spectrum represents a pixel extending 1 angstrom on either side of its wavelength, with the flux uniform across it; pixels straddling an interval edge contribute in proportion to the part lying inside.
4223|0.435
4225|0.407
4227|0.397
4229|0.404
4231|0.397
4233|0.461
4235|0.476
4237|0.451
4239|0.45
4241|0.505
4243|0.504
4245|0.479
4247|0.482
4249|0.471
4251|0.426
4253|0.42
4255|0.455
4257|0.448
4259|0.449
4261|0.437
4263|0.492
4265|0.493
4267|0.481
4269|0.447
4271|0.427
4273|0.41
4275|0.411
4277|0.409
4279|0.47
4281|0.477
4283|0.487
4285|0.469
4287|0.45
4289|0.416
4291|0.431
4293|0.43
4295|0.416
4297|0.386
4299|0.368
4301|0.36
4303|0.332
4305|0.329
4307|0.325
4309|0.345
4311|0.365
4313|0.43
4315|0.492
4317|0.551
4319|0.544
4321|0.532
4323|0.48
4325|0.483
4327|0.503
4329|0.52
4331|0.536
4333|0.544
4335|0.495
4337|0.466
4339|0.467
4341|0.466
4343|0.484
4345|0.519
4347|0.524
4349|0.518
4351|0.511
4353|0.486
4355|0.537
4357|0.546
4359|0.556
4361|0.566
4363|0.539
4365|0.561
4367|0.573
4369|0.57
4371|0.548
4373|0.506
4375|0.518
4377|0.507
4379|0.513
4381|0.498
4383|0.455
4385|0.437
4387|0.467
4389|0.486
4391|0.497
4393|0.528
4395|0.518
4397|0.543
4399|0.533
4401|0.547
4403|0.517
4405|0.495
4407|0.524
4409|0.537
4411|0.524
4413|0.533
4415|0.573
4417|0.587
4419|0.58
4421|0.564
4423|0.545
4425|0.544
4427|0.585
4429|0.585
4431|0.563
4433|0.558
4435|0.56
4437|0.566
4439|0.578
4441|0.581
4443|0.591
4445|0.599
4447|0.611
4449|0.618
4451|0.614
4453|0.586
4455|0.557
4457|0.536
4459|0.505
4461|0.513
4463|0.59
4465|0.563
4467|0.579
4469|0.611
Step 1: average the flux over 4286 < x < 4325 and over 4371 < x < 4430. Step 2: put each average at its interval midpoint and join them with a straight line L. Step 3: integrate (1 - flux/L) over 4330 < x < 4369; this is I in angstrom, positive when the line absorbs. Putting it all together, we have -4.29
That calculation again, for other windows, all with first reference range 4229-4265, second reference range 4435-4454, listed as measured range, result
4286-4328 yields 6.10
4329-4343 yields 0.59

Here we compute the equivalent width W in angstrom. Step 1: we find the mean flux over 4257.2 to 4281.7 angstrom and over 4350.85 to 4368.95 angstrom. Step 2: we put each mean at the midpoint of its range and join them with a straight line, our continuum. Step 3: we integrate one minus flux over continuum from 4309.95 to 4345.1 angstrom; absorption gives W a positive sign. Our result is 1.3 angstrom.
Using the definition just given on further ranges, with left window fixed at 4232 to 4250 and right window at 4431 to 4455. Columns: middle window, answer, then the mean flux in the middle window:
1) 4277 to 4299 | 2.75 angstrom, 0.438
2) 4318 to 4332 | 0.19 angstrom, 0.514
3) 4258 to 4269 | 0.44 angstrom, 0.468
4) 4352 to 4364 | 0.02 angstrom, 0.538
